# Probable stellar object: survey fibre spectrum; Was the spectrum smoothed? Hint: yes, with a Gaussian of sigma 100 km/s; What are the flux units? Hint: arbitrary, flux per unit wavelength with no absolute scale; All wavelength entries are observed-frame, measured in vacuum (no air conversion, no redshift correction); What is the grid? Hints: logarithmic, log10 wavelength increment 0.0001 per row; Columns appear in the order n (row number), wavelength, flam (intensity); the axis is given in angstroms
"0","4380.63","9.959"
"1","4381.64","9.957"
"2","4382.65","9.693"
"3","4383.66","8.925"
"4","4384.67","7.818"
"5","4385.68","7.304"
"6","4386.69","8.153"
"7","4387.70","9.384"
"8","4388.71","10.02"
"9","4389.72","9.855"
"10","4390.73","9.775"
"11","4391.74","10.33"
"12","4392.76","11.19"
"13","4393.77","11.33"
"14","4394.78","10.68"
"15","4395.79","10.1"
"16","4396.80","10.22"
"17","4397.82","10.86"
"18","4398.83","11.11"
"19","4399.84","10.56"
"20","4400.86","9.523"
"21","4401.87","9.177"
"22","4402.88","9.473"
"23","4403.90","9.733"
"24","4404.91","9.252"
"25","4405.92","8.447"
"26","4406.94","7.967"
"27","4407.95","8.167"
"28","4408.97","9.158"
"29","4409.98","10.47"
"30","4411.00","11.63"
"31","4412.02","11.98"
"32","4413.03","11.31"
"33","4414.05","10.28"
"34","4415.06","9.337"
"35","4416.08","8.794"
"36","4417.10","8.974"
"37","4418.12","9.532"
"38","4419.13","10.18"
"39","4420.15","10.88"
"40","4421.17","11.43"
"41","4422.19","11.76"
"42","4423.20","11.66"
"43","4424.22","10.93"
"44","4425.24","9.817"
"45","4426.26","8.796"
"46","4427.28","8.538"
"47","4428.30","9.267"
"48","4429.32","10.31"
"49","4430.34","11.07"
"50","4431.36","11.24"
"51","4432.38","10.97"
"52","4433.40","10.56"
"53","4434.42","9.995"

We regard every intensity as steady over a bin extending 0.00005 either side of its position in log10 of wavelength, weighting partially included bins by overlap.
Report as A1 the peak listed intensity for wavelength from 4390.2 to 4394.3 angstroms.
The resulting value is 11.33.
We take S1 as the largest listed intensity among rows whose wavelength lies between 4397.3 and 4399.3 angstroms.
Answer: 11.11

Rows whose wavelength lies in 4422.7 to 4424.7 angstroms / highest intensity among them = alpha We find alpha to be 11.66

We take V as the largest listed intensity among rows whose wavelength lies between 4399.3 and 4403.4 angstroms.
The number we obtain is 10.56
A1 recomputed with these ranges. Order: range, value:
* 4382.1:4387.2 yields 9.693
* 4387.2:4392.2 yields 10.33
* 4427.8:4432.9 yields 11.24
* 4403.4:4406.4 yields 9.733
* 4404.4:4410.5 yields 10.47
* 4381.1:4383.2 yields 9.957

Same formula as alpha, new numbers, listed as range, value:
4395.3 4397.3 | 10.22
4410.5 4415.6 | 11.98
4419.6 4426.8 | 11.76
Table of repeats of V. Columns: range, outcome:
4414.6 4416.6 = 9.337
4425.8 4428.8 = 9.267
